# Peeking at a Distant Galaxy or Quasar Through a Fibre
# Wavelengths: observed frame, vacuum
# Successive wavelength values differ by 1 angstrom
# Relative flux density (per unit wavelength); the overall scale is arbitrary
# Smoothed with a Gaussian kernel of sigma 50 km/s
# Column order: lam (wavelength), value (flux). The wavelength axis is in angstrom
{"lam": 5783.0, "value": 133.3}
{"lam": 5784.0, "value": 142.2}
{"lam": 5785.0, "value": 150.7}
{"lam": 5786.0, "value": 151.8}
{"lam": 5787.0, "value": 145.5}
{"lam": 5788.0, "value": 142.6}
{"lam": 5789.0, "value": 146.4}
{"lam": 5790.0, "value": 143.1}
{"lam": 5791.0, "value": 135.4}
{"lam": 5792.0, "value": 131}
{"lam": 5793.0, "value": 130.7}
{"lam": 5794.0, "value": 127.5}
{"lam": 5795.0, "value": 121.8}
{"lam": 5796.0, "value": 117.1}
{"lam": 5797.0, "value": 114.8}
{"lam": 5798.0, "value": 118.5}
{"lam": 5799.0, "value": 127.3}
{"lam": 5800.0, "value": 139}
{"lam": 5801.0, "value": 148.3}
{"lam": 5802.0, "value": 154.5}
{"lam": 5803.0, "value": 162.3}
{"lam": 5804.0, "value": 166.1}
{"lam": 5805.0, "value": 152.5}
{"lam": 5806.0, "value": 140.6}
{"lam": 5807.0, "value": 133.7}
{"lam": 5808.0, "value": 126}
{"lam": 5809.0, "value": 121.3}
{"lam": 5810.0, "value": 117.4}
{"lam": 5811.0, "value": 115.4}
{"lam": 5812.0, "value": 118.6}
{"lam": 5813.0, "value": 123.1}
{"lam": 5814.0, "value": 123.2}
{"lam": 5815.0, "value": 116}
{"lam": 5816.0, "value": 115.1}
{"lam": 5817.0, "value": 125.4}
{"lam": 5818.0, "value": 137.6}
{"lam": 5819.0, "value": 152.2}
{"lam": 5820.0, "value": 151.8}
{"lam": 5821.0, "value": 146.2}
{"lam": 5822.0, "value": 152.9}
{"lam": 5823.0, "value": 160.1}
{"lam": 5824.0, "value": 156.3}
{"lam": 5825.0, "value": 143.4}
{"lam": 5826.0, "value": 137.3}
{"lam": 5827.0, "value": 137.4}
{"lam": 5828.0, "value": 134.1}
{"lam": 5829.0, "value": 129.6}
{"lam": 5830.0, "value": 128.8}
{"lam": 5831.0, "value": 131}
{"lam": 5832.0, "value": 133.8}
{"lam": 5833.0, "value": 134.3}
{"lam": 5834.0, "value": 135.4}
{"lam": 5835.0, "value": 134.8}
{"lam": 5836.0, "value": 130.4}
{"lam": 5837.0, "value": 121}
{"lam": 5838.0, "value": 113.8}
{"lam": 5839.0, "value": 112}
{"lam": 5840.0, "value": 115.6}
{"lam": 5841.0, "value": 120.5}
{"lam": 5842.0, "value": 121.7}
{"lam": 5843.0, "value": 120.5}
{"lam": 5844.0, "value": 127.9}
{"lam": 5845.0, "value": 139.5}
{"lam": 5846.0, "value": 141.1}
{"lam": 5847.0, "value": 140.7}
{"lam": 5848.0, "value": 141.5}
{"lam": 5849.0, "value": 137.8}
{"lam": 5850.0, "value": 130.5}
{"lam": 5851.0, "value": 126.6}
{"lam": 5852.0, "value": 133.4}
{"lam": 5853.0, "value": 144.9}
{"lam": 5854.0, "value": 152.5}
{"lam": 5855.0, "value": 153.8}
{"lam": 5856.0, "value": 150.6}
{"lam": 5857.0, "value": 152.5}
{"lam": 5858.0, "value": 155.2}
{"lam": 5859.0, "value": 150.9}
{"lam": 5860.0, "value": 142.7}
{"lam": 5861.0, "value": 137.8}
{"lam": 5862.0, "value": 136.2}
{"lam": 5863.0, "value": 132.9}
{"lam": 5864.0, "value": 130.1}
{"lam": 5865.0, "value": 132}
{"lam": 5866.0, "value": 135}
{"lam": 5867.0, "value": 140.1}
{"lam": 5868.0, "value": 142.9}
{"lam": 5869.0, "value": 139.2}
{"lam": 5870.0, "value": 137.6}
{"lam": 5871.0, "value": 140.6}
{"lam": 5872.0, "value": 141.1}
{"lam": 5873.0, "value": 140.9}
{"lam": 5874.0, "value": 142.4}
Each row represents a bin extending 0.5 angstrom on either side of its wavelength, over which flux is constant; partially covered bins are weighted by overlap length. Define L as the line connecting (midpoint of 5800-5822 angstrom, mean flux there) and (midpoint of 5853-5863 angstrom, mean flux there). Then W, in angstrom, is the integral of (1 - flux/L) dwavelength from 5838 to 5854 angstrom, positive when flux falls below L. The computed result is 1.5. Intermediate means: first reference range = 136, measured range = 130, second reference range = 147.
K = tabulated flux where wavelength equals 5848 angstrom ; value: 141.5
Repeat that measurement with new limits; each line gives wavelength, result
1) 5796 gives 117.1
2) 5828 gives 134.1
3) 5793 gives 130.7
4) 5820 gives 151.8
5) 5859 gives 150.9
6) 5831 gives 131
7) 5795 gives 121.8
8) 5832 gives 133.8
